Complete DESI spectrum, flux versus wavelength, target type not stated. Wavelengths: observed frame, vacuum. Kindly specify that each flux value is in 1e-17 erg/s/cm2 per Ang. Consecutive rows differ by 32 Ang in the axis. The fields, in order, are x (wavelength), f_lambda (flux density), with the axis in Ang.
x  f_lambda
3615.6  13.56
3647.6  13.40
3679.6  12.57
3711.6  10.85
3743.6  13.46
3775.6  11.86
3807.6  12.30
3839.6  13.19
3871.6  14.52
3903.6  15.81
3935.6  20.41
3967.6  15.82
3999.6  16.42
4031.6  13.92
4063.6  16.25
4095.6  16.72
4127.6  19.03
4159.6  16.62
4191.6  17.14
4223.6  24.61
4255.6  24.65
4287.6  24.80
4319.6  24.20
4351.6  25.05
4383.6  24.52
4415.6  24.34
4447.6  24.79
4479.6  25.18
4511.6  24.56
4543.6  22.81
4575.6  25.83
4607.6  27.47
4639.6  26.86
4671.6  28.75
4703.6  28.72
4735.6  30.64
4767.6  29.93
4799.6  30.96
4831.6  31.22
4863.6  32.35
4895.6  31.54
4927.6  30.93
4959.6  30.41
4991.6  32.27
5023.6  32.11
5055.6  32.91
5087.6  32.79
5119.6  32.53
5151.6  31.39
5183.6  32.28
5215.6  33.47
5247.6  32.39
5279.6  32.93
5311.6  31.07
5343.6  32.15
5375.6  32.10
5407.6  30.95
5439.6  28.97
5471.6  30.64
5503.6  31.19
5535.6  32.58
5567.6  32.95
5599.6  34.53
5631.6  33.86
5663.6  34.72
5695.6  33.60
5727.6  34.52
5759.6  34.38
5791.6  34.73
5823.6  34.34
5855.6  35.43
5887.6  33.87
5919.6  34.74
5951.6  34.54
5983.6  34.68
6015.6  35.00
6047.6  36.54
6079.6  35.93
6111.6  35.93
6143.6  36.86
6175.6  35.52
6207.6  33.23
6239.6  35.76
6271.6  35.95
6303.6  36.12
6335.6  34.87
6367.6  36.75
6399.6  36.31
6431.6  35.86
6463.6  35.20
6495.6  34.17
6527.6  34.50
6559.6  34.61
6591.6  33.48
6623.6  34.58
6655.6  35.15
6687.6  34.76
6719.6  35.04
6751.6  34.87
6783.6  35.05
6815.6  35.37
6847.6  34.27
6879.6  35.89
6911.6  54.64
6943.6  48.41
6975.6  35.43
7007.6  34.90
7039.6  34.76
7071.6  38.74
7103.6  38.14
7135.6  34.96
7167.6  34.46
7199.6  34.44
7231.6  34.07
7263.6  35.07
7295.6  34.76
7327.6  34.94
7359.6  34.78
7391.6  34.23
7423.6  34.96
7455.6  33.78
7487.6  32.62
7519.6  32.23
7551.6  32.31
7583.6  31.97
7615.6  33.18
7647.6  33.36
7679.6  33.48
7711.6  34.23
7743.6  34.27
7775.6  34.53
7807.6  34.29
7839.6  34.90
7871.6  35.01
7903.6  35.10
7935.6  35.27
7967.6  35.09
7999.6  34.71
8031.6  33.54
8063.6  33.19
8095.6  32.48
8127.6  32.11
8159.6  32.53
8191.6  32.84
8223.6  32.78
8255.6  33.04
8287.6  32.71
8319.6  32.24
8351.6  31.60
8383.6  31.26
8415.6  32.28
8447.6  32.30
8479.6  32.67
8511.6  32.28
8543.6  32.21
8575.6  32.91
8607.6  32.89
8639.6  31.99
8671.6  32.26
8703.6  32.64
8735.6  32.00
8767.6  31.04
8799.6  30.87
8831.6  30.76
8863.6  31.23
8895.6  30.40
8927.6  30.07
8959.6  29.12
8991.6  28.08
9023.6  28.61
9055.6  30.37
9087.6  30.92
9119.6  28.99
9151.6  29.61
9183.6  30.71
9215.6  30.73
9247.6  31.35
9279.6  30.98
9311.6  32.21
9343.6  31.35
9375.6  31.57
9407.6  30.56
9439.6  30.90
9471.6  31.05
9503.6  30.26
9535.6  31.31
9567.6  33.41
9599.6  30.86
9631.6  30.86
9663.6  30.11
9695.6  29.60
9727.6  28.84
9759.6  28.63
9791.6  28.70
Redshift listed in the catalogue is 0.054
